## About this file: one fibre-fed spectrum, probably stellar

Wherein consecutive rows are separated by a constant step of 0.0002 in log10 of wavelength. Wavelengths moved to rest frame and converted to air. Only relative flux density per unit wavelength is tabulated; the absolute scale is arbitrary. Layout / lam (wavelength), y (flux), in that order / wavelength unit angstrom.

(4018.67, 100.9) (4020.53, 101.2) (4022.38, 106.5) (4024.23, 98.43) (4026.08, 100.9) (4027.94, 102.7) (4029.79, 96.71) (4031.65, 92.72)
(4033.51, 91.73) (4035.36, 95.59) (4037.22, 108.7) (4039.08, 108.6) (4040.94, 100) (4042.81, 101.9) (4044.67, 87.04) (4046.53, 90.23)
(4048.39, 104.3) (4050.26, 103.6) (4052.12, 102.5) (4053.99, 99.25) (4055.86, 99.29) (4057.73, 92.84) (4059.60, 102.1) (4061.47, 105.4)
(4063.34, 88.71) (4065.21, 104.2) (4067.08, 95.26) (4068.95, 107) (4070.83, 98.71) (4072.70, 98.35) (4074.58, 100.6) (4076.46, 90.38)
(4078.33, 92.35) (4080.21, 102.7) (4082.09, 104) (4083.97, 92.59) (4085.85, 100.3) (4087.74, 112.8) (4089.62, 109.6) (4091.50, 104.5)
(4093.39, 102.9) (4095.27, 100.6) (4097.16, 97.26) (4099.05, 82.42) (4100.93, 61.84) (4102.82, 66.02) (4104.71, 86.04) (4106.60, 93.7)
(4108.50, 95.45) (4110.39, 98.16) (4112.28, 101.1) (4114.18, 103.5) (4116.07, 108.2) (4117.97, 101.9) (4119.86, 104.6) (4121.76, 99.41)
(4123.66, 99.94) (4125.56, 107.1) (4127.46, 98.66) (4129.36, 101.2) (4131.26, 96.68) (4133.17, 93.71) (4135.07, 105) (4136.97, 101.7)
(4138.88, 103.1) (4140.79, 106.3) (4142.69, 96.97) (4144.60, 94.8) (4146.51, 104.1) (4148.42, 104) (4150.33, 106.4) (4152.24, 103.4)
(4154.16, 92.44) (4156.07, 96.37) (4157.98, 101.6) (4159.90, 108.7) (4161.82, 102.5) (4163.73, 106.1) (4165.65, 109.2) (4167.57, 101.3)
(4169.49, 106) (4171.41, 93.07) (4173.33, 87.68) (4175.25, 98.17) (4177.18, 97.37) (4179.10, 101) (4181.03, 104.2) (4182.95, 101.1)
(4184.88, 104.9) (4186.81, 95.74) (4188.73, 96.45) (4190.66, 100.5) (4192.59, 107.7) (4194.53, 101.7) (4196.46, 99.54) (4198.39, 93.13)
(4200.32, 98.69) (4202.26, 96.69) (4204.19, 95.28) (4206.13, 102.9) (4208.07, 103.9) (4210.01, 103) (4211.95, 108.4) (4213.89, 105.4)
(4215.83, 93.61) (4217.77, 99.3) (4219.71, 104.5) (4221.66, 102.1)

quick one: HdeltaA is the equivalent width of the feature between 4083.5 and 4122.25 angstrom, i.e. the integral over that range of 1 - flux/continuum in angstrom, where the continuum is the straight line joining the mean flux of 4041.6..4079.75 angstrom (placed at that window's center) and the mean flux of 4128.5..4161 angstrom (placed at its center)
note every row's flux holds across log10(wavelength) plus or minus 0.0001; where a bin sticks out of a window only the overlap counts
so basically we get 1.3 angstrom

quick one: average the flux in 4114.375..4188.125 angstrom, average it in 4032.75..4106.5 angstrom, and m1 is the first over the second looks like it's 1.04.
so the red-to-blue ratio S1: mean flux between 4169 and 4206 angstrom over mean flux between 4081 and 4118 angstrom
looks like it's 1.03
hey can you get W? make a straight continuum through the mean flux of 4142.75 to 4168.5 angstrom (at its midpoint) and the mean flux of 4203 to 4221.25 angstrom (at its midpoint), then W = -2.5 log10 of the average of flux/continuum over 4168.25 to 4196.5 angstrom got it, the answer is 0.02 mag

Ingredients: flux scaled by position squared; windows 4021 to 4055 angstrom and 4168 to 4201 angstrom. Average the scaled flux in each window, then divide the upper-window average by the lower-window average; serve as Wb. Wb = 1.1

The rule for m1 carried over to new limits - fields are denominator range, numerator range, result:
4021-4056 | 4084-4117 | 0.96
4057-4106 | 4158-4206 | 1.04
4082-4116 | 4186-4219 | 1.05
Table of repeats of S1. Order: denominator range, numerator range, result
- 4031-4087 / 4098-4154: 0.99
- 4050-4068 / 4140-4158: 1.01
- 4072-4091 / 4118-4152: 1.01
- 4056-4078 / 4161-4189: 1.02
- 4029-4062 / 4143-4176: 1.02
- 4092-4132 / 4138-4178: 1.06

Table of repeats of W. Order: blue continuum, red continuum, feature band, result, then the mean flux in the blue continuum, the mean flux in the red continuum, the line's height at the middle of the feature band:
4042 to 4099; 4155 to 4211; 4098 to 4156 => 0.03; 99.4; 100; 100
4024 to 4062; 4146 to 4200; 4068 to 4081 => 0.01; 99.2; 101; 99.6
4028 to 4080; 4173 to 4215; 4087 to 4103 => 0.06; 98.6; 100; 99.1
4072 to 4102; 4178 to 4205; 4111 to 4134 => -0.04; 96.9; 99.8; 97.9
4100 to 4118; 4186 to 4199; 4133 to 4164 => -0.07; 91.1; 99.5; 95.1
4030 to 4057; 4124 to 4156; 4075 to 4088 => 0.01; 98.8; 101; 99.6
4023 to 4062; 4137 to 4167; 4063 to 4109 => 0.05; 99.3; 102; 100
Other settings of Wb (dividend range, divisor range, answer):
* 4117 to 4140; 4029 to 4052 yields 1.07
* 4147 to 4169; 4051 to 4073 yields 1.08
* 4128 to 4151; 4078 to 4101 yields 1.05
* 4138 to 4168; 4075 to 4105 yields 1.12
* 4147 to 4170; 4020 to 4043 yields 1.09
